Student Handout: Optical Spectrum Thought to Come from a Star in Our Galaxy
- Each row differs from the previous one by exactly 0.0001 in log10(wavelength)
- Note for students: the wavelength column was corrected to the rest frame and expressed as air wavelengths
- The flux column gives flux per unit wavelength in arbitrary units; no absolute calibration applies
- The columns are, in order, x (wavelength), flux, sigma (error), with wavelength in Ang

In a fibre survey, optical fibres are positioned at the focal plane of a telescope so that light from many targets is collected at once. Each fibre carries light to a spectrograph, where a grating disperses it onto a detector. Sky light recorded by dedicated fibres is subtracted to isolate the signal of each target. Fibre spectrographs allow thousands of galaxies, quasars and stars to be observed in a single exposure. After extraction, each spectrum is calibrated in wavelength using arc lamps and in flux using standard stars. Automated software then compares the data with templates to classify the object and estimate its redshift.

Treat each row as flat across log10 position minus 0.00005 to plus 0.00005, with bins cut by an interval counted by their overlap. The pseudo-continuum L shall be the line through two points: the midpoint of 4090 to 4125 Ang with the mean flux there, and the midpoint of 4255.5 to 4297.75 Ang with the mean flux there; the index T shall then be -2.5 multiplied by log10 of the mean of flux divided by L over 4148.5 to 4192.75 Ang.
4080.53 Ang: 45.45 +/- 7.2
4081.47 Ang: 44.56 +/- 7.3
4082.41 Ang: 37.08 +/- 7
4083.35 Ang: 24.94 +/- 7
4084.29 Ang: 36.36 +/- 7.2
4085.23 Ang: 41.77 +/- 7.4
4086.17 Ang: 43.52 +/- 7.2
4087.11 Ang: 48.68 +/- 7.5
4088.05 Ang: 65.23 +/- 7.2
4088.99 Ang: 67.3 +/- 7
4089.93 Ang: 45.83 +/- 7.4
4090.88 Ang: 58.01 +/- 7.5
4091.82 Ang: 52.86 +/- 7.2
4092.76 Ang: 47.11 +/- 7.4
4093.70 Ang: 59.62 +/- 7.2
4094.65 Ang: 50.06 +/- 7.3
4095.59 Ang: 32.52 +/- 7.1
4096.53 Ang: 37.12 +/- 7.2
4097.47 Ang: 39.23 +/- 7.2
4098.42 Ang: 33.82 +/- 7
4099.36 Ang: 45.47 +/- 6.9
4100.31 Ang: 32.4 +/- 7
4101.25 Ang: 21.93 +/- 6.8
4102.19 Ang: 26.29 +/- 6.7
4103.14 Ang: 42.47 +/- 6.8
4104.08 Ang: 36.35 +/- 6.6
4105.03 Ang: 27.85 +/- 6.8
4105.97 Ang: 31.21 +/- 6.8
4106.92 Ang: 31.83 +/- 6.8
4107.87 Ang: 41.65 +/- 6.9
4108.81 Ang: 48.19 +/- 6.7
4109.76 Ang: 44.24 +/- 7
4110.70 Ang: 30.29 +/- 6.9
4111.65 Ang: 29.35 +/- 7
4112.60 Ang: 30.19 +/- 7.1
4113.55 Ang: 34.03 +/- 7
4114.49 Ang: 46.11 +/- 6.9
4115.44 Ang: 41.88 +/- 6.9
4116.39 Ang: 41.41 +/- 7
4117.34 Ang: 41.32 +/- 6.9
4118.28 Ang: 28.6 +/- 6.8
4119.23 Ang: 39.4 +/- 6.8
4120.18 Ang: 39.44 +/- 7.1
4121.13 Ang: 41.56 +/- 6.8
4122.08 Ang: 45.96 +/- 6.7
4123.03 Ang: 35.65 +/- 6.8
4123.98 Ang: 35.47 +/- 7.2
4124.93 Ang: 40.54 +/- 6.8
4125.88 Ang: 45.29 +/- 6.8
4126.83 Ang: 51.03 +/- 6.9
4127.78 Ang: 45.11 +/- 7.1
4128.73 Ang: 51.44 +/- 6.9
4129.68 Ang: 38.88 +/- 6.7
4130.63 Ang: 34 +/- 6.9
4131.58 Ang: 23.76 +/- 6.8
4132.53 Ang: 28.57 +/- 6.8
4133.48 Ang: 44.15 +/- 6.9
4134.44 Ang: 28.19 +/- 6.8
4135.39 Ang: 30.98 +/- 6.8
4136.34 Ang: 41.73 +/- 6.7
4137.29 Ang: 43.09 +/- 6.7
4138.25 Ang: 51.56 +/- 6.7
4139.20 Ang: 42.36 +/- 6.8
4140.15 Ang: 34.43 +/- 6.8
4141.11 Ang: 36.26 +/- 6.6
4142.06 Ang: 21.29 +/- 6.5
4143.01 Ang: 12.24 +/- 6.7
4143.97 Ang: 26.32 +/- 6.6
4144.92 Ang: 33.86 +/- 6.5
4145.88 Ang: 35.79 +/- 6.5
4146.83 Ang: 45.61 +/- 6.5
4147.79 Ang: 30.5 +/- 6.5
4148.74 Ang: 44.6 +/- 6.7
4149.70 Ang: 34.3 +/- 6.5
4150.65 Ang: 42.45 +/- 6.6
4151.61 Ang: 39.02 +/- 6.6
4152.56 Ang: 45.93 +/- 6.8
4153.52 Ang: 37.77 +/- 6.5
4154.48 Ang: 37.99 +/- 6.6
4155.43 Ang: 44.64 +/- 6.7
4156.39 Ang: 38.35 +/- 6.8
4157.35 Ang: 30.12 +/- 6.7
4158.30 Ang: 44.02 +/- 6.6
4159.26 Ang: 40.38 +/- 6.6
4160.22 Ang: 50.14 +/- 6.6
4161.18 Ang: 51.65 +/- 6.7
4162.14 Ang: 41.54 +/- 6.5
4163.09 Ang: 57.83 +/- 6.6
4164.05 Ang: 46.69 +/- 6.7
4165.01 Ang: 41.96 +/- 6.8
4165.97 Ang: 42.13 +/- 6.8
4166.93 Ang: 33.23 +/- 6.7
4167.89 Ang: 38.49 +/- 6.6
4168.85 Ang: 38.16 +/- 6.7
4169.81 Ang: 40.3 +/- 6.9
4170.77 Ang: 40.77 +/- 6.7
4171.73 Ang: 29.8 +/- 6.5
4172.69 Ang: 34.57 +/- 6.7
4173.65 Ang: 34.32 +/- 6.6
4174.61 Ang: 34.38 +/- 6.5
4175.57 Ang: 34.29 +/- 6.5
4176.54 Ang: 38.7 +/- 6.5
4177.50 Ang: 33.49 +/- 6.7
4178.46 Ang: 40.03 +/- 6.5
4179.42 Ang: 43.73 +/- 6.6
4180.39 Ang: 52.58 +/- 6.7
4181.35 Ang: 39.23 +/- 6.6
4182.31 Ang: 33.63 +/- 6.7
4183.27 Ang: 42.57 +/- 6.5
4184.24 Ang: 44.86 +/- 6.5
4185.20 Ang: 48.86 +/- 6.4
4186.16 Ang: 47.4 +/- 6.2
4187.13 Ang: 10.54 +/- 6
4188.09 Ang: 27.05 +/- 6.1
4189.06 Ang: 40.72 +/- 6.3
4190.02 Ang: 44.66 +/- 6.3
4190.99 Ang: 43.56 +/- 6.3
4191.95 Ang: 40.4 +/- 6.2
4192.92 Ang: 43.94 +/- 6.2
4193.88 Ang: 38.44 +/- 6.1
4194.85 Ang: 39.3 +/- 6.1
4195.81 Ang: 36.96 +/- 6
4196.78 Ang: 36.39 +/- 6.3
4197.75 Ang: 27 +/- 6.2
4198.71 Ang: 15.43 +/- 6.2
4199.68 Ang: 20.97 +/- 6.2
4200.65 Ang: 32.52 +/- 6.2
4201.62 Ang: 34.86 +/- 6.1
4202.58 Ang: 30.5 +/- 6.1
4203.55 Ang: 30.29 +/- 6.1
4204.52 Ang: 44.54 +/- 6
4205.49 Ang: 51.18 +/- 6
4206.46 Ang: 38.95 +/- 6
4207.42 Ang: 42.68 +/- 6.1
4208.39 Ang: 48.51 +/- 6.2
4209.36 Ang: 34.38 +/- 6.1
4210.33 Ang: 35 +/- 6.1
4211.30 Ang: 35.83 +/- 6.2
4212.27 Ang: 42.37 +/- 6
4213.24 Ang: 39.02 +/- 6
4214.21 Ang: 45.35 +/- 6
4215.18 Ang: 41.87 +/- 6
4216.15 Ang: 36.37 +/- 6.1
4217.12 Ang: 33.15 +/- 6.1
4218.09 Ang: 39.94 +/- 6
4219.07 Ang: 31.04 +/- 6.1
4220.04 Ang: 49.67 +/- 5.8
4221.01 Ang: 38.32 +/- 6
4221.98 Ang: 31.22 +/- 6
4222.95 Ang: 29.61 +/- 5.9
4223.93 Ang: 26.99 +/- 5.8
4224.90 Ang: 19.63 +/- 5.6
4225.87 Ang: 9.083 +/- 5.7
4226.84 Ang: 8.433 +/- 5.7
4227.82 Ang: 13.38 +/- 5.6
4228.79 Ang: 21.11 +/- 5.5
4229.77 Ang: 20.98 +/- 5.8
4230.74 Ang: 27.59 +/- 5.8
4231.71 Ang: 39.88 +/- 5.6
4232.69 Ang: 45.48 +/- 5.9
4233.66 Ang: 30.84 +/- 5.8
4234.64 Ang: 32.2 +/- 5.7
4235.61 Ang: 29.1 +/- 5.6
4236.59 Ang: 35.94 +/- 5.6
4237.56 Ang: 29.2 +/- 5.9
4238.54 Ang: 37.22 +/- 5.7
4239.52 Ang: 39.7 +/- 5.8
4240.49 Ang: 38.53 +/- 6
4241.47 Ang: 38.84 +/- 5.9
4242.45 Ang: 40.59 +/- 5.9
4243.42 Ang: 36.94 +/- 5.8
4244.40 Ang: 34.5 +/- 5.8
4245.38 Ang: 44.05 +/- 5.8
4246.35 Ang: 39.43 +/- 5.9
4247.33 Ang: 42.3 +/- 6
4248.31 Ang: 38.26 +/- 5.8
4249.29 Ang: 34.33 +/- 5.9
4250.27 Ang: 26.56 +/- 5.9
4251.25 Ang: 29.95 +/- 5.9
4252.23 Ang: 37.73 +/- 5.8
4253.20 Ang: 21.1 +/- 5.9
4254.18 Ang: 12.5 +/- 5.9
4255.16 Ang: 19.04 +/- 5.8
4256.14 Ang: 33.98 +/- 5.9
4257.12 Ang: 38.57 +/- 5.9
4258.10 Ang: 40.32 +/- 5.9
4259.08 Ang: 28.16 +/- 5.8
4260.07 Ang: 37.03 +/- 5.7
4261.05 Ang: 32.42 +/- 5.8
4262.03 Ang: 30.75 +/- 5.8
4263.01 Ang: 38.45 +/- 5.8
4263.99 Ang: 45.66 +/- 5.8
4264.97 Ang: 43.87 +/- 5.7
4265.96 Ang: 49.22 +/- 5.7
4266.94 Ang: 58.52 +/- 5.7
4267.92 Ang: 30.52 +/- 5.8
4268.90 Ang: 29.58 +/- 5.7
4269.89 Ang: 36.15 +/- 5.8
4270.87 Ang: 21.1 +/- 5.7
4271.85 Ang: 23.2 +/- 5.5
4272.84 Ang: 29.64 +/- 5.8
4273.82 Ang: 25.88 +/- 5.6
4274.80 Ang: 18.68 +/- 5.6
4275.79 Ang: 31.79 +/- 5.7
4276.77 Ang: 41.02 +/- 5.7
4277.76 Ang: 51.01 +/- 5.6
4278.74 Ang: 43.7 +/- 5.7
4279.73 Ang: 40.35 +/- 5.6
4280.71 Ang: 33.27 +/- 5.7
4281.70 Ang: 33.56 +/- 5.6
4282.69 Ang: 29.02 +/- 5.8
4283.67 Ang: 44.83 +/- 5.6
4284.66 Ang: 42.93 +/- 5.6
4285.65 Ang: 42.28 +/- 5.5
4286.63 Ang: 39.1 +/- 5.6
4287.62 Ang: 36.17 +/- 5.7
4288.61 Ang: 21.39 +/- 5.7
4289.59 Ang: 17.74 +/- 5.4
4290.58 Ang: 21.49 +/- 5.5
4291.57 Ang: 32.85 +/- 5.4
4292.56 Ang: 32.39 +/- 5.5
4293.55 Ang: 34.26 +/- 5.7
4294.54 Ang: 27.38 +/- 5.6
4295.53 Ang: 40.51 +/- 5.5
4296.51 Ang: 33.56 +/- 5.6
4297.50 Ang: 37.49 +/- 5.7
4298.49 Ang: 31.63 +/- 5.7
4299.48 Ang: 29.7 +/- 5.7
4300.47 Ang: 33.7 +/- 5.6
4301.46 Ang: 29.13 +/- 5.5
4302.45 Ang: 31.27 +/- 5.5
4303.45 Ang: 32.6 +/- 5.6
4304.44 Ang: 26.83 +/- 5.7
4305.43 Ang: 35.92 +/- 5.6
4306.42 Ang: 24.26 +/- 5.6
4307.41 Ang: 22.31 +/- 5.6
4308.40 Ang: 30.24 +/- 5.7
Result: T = -0.07 mag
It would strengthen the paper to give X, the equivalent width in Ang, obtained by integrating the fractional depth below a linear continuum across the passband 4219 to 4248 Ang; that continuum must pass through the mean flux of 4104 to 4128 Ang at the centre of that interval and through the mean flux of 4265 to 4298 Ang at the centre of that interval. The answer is 2.82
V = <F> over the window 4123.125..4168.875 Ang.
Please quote 39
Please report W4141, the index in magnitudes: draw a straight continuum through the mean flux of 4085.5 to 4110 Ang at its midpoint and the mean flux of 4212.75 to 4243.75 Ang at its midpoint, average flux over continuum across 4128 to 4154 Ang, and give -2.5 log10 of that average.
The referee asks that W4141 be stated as 0.08 mag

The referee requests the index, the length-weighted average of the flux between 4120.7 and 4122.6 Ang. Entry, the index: 43.6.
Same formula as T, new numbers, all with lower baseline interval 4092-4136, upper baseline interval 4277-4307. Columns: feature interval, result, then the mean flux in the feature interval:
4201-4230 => 0.07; 33.6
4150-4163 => -0.14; 42.3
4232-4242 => -0.02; 35.8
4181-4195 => -0.08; 39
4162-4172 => -0.12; 41.2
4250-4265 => 0.08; 32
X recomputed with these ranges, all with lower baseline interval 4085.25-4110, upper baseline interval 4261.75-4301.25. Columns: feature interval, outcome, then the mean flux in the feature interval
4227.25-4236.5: 1.9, 29.1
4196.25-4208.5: 1.1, 34.5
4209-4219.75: -0.1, 37.9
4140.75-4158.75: 2.0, 35.9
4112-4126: 1.0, 38.9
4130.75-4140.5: 1.0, 36.8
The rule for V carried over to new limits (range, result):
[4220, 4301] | 33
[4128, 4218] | 38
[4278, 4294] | 34.3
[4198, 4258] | 33.3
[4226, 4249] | 32.9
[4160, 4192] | 40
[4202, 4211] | 39.5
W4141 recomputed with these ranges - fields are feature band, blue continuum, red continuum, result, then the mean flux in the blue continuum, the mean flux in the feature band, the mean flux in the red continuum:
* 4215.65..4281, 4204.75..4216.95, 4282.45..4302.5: 0.12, 40.8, 33.2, 32.9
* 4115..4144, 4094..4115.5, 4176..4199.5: -0.03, 36.4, 37.6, 37.7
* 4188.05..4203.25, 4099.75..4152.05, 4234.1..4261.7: 0.01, 36.8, 34.7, 33.8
